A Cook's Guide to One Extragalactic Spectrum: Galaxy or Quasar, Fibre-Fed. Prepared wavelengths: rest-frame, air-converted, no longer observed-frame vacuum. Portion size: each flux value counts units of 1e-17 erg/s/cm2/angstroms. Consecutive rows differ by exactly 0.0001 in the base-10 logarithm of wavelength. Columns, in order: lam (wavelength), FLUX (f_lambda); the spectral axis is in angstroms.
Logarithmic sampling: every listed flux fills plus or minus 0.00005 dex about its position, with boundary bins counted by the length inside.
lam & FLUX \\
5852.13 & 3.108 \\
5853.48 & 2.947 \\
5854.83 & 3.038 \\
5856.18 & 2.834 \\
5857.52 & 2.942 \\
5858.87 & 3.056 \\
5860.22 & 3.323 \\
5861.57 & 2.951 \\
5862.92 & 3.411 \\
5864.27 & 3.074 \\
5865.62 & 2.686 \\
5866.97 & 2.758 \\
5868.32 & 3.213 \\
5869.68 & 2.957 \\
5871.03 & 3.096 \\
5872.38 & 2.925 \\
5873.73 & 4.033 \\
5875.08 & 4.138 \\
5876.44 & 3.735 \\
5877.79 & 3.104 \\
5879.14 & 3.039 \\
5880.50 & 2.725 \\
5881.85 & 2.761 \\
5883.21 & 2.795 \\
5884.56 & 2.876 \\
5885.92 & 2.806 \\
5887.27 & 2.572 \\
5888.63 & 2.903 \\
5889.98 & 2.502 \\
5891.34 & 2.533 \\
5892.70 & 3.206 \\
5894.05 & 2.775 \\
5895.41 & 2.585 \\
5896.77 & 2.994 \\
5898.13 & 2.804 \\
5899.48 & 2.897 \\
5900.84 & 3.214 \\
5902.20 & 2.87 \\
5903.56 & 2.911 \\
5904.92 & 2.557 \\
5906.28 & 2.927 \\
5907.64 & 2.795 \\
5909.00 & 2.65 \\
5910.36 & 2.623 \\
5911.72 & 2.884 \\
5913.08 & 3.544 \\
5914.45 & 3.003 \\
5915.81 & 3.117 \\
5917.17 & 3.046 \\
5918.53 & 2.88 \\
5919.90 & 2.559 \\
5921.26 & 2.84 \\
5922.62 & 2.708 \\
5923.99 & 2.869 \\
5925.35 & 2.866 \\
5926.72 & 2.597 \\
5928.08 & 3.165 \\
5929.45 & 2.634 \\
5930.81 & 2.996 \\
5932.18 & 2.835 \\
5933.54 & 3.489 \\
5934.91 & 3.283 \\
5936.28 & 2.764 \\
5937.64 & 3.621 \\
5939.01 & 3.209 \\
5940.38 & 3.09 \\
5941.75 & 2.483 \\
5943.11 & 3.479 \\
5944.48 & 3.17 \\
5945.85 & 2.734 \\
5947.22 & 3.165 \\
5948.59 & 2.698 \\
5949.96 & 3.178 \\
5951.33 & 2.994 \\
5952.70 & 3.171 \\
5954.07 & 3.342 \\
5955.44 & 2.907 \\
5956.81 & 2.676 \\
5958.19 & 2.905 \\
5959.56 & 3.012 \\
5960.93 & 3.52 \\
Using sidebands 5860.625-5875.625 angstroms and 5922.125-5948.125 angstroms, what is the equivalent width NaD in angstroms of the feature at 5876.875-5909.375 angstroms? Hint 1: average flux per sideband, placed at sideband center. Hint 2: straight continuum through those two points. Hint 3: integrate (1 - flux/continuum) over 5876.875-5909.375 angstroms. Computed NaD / 3.1 angstroms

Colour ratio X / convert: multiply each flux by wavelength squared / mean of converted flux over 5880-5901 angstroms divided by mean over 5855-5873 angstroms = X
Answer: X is 0.94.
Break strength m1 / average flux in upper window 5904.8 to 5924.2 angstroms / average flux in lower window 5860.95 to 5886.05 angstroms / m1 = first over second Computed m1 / 0.9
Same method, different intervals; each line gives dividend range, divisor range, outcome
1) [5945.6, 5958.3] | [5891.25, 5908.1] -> 1.04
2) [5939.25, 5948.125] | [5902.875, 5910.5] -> 1.10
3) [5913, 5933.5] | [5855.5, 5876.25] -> 0.92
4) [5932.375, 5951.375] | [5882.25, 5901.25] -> 1.10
